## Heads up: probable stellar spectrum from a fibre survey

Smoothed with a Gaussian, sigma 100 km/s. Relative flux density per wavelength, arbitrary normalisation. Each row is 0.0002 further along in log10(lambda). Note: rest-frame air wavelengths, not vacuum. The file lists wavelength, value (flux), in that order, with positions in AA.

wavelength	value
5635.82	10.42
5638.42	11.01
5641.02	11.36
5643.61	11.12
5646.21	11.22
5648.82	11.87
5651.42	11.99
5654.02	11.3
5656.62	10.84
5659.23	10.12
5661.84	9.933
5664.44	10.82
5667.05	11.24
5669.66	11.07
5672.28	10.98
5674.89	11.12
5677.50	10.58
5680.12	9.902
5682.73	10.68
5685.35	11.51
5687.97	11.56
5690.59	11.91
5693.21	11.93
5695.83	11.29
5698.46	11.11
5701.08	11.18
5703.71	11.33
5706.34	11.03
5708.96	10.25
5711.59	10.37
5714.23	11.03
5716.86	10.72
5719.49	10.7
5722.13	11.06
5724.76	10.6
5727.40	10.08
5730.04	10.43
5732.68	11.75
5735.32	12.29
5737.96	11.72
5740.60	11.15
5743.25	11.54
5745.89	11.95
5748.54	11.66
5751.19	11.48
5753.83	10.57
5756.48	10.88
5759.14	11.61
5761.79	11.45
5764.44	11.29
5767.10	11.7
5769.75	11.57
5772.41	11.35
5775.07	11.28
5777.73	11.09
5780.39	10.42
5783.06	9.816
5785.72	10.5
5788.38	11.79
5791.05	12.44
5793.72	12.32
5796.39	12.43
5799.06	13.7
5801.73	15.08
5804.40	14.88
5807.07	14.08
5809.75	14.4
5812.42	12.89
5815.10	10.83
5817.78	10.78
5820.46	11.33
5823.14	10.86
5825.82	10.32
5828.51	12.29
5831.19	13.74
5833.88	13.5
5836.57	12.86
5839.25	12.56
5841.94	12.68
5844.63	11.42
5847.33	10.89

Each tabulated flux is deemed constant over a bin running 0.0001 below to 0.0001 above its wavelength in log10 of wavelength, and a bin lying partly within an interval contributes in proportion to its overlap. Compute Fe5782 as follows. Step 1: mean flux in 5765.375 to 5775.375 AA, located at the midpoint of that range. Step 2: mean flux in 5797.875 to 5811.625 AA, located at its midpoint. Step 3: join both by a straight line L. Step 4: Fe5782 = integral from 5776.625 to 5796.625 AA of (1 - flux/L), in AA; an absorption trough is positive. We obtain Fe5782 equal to 2.4 AA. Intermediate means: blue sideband 11.5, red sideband 14.4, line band 11.3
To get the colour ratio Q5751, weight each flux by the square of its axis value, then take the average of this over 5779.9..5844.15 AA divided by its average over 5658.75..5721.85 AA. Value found 1.2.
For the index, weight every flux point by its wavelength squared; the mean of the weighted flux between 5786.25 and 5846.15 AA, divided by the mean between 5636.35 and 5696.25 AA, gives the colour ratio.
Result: 1.19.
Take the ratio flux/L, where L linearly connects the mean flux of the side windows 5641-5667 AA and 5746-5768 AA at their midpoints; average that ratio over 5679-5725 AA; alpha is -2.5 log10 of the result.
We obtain 0.02 mag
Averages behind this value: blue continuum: 11.1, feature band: 11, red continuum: 11.4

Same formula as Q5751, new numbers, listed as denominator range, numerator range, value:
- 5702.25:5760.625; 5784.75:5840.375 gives 1.16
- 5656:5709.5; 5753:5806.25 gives 1.12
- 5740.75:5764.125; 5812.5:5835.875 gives 1.06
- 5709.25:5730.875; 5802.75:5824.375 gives 1.22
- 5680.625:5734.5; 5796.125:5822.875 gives 1.22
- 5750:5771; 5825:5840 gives 1.14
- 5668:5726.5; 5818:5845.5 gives 1.16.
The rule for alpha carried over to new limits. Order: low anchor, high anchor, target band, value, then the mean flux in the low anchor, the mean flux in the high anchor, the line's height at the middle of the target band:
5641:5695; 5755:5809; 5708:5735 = 0.07 mag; 11.1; 12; 11.5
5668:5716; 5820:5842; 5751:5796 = 0.04 mag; 11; 12.3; 11.8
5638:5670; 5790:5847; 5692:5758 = 0.06 mag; 11.1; 12.6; 11.7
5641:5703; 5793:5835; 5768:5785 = 0.13 mag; 11.1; 12.7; 12.3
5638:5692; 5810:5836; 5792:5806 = -0.16 mag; 11.1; 12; 11.8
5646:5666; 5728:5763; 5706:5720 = 0.06 mag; 11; 11.4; 11.3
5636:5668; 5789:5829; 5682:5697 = -0.01 mag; 11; 12.6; 11.4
